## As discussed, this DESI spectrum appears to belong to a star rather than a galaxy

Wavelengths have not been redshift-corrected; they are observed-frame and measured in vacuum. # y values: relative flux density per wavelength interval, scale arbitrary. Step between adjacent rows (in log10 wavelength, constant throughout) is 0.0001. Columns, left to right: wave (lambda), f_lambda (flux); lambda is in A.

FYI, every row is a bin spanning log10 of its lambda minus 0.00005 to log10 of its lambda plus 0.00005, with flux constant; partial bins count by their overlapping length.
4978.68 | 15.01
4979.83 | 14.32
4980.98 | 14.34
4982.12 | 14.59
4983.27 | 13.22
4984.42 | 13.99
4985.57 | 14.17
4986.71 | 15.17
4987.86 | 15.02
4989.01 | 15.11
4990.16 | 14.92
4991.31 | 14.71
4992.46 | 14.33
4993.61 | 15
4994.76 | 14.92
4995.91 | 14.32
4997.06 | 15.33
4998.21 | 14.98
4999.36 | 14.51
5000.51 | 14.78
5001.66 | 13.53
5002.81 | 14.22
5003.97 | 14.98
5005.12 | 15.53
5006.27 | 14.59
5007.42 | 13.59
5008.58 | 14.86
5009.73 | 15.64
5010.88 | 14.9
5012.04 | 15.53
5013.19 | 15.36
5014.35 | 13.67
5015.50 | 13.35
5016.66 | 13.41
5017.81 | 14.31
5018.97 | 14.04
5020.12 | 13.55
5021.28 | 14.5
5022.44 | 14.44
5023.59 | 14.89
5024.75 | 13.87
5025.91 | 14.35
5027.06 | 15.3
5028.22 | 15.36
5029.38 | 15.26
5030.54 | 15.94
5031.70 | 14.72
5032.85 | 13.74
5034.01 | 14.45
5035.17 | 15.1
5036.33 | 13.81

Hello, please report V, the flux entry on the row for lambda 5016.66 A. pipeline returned 13.41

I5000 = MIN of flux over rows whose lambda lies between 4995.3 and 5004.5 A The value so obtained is 13.53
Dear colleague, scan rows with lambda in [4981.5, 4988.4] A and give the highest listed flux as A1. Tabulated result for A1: 15.17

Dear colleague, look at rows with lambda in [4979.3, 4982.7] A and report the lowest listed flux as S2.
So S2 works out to 14.32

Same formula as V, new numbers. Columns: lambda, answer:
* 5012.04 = 15.53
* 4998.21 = 14.98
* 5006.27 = 14.59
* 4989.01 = 15.11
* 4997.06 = 15.33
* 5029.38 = 15.26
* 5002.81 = 14.22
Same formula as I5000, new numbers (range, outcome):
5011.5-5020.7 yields 13.35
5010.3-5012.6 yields 14.9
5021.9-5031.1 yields 13.87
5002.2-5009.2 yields 13.59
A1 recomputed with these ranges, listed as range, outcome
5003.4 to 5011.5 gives 15.64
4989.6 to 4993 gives 14.92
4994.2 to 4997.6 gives 15.33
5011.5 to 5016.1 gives 15.53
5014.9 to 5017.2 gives 13.41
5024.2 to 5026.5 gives 14.35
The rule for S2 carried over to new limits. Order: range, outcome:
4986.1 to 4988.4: 15.02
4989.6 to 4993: 14.33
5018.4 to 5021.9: 13.55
